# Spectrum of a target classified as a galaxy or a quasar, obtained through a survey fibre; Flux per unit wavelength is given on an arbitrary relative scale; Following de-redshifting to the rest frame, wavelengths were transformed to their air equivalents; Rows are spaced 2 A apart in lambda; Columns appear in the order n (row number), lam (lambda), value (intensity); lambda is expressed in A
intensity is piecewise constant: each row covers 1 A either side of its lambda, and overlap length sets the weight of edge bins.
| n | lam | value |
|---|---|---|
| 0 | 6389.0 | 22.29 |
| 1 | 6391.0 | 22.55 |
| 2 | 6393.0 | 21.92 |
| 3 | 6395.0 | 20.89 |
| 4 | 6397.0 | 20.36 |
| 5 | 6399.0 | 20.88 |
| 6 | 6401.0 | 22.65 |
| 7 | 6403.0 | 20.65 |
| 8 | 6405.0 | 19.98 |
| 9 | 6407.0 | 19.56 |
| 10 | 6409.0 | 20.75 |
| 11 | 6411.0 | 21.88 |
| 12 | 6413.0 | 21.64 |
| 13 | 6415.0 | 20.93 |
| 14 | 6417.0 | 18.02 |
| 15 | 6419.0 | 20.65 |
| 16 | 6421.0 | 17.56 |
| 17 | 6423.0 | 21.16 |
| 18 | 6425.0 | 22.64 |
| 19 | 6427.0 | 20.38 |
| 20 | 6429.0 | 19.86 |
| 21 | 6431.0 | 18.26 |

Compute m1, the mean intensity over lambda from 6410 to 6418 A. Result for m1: 20.6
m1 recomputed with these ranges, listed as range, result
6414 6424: 19.7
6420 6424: 19.4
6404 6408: 19.8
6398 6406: 21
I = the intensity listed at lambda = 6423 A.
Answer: 21.16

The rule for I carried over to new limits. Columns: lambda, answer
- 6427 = 20.38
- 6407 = 19.56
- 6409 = 20.75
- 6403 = 20.65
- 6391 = 22.55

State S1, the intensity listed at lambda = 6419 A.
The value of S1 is 20.65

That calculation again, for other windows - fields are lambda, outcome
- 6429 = 19.86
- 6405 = 19.98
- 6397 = 20.36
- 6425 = 22.64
